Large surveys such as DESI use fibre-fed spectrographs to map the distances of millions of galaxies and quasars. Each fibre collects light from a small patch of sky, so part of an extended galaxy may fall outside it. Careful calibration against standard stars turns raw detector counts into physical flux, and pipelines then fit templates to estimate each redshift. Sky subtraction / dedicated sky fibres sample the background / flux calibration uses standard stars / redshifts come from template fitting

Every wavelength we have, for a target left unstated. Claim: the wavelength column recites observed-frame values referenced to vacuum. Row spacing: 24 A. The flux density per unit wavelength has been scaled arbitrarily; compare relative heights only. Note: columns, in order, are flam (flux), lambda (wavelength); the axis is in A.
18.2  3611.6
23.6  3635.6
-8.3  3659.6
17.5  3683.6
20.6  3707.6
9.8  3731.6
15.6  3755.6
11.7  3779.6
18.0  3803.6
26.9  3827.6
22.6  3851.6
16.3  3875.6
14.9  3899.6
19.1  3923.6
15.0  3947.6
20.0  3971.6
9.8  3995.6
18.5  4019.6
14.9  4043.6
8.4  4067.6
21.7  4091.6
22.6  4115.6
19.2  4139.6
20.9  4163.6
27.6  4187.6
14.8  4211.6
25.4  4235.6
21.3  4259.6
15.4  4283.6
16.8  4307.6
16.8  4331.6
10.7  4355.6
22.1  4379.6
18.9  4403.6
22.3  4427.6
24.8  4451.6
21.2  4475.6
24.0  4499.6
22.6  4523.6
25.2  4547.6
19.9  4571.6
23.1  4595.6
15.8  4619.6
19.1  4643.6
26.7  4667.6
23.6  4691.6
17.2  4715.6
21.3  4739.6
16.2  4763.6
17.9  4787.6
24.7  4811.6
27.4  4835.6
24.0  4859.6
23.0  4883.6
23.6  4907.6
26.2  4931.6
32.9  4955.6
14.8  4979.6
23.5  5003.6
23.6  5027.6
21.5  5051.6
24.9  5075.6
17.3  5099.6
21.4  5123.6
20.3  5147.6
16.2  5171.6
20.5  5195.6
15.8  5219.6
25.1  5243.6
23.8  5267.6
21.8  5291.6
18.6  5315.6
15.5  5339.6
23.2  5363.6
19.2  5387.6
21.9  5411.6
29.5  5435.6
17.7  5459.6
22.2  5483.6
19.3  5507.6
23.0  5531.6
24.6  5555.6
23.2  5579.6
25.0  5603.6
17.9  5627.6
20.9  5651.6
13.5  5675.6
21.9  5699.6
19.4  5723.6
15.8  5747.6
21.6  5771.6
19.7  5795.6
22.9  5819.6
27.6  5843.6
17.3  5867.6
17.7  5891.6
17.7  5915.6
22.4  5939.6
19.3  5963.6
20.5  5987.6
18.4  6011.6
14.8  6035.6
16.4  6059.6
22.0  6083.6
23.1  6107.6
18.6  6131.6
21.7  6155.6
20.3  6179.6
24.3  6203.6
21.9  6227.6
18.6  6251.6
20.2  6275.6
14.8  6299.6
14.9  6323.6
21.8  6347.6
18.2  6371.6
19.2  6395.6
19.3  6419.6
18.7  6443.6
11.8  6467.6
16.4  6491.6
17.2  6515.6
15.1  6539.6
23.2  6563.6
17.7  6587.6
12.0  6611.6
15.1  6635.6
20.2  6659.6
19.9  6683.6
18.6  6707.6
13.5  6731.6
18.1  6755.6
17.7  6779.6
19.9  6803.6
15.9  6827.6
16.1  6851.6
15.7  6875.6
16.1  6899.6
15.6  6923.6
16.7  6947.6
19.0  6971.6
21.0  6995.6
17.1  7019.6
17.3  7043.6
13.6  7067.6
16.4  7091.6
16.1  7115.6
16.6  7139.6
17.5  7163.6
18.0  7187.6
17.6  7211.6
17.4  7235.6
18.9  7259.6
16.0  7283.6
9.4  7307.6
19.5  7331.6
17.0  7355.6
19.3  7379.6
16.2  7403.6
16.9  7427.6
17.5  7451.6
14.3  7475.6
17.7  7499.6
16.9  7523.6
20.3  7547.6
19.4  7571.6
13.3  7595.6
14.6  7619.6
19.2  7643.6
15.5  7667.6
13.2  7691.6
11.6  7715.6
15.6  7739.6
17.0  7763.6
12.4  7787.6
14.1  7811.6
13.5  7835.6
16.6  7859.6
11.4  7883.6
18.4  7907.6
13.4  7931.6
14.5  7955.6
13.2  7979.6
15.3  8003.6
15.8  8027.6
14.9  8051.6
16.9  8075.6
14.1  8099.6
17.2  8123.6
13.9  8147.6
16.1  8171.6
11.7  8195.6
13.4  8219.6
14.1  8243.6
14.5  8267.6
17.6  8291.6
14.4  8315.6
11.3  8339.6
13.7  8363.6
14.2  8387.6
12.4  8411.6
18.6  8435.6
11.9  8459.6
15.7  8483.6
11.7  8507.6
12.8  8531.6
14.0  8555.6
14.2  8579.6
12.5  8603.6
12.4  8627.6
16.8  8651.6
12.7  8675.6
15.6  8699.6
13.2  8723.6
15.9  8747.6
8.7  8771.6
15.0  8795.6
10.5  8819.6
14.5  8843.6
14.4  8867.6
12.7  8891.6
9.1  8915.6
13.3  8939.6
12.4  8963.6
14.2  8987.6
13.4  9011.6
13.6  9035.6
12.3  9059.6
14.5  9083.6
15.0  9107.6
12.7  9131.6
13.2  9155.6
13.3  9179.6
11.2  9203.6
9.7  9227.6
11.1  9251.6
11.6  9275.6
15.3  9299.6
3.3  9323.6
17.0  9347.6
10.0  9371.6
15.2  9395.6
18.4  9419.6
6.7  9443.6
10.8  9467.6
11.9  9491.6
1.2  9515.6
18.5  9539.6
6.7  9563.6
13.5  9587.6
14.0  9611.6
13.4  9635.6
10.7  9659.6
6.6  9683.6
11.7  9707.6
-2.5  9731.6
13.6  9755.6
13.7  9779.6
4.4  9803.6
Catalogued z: 0.098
